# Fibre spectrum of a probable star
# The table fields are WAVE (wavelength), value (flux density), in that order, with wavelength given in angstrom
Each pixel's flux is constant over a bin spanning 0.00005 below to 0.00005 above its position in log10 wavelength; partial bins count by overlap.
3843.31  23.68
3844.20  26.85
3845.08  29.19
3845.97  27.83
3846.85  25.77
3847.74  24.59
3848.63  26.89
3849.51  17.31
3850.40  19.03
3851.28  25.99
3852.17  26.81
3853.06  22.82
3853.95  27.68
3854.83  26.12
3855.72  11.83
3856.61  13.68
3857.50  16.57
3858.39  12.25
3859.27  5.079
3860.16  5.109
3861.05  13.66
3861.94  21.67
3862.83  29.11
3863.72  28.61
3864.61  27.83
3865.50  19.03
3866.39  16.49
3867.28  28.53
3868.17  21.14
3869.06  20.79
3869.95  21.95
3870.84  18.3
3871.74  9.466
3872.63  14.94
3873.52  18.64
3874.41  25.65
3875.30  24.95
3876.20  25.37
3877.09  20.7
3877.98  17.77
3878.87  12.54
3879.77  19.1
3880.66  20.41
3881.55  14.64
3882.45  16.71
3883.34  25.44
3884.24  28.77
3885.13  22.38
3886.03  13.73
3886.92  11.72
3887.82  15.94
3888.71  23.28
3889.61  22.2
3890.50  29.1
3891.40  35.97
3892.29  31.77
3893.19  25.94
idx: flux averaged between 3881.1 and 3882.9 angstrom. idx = 15.7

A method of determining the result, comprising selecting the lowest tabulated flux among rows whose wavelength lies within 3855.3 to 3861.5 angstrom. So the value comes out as 5.079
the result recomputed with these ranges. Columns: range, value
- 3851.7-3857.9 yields 11.83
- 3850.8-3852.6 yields 25.99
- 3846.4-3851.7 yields 17.31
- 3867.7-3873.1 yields 9.466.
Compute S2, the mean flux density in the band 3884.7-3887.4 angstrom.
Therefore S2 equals 15.9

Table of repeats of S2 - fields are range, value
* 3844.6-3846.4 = 28.5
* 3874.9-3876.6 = 25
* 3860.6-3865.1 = 24.1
